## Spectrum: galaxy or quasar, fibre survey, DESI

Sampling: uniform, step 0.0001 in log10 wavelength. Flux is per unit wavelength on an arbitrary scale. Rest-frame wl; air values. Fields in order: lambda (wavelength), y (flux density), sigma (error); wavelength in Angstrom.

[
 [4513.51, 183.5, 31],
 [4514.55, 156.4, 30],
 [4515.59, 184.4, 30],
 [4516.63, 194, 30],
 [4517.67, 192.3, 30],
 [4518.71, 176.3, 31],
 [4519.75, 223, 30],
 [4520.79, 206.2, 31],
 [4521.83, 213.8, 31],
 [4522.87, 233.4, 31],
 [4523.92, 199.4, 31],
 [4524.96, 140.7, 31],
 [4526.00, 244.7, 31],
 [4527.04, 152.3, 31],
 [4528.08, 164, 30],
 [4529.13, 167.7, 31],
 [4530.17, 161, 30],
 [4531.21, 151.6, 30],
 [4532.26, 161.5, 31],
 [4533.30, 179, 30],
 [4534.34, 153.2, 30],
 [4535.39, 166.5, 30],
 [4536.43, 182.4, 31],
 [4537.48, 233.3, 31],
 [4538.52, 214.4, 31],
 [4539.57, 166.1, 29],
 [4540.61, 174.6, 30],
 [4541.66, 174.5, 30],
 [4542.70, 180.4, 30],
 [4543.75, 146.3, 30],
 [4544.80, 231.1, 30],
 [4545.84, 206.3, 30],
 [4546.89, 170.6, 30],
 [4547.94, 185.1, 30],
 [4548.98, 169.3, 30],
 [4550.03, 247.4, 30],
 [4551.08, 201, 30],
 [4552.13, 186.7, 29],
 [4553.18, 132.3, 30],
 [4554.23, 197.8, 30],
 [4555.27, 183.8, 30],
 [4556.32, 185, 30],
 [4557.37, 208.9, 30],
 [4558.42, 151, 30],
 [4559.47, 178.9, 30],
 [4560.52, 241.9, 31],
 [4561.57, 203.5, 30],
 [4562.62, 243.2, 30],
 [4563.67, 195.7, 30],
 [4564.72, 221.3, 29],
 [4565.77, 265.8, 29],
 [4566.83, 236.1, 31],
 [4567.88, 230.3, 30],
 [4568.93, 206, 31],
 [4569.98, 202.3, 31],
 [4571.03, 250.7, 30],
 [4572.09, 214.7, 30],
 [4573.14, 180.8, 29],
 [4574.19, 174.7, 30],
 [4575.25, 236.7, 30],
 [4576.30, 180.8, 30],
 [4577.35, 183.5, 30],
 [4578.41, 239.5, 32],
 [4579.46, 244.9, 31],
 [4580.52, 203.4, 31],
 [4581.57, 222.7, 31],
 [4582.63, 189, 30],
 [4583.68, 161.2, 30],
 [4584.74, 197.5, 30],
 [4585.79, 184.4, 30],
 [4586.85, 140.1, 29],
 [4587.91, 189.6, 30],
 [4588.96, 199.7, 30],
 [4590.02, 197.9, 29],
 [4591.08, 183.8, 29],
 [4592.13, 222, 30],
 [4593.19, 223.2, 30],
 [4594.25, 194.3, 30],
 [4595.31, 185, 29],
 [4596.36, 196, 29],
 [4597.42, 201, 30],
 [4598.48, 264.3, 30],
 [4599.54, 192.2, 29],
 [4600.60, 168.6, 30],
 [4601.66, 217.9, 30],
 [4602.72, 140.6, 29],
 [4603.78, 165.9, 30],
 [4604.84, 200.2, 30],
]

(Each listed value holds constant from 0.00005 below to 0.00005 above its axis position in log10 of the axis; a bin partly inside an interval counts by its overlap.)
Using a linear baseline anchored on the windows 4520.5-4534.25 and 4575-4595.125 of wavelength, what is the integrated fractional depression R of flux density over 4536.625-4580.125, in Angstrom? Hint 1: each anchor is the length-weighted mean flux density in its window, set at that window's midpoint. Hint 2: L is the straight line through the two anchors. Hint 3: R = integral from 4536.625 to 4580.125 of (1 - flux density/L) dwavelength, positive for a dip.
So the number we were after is -2.5 Angstrom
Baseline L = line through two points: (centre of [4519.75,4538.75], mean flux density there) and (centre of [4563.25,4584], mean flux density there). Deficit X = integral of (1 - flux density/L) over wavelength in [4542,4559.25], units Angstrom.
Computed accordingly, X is 1.1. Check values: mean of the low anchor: 185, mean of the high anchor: 213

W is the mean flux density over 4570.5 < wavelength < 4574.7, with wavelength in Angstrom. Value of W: 205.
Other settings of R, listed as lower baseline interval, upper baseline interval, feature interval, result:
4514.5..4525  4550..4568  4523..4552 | 2.5 Angstrom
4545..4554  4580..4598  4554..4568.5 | -1.5 Angstrom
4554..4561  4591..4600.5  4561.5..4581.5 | -2.0 Angstrom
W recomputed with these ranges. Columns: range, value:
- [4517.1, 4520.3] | 197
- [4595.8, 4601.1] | 205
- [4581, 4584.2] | 192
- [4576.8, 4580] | 222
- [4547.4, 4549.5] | 178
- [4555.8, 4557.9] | 197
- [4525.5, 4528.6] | 187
